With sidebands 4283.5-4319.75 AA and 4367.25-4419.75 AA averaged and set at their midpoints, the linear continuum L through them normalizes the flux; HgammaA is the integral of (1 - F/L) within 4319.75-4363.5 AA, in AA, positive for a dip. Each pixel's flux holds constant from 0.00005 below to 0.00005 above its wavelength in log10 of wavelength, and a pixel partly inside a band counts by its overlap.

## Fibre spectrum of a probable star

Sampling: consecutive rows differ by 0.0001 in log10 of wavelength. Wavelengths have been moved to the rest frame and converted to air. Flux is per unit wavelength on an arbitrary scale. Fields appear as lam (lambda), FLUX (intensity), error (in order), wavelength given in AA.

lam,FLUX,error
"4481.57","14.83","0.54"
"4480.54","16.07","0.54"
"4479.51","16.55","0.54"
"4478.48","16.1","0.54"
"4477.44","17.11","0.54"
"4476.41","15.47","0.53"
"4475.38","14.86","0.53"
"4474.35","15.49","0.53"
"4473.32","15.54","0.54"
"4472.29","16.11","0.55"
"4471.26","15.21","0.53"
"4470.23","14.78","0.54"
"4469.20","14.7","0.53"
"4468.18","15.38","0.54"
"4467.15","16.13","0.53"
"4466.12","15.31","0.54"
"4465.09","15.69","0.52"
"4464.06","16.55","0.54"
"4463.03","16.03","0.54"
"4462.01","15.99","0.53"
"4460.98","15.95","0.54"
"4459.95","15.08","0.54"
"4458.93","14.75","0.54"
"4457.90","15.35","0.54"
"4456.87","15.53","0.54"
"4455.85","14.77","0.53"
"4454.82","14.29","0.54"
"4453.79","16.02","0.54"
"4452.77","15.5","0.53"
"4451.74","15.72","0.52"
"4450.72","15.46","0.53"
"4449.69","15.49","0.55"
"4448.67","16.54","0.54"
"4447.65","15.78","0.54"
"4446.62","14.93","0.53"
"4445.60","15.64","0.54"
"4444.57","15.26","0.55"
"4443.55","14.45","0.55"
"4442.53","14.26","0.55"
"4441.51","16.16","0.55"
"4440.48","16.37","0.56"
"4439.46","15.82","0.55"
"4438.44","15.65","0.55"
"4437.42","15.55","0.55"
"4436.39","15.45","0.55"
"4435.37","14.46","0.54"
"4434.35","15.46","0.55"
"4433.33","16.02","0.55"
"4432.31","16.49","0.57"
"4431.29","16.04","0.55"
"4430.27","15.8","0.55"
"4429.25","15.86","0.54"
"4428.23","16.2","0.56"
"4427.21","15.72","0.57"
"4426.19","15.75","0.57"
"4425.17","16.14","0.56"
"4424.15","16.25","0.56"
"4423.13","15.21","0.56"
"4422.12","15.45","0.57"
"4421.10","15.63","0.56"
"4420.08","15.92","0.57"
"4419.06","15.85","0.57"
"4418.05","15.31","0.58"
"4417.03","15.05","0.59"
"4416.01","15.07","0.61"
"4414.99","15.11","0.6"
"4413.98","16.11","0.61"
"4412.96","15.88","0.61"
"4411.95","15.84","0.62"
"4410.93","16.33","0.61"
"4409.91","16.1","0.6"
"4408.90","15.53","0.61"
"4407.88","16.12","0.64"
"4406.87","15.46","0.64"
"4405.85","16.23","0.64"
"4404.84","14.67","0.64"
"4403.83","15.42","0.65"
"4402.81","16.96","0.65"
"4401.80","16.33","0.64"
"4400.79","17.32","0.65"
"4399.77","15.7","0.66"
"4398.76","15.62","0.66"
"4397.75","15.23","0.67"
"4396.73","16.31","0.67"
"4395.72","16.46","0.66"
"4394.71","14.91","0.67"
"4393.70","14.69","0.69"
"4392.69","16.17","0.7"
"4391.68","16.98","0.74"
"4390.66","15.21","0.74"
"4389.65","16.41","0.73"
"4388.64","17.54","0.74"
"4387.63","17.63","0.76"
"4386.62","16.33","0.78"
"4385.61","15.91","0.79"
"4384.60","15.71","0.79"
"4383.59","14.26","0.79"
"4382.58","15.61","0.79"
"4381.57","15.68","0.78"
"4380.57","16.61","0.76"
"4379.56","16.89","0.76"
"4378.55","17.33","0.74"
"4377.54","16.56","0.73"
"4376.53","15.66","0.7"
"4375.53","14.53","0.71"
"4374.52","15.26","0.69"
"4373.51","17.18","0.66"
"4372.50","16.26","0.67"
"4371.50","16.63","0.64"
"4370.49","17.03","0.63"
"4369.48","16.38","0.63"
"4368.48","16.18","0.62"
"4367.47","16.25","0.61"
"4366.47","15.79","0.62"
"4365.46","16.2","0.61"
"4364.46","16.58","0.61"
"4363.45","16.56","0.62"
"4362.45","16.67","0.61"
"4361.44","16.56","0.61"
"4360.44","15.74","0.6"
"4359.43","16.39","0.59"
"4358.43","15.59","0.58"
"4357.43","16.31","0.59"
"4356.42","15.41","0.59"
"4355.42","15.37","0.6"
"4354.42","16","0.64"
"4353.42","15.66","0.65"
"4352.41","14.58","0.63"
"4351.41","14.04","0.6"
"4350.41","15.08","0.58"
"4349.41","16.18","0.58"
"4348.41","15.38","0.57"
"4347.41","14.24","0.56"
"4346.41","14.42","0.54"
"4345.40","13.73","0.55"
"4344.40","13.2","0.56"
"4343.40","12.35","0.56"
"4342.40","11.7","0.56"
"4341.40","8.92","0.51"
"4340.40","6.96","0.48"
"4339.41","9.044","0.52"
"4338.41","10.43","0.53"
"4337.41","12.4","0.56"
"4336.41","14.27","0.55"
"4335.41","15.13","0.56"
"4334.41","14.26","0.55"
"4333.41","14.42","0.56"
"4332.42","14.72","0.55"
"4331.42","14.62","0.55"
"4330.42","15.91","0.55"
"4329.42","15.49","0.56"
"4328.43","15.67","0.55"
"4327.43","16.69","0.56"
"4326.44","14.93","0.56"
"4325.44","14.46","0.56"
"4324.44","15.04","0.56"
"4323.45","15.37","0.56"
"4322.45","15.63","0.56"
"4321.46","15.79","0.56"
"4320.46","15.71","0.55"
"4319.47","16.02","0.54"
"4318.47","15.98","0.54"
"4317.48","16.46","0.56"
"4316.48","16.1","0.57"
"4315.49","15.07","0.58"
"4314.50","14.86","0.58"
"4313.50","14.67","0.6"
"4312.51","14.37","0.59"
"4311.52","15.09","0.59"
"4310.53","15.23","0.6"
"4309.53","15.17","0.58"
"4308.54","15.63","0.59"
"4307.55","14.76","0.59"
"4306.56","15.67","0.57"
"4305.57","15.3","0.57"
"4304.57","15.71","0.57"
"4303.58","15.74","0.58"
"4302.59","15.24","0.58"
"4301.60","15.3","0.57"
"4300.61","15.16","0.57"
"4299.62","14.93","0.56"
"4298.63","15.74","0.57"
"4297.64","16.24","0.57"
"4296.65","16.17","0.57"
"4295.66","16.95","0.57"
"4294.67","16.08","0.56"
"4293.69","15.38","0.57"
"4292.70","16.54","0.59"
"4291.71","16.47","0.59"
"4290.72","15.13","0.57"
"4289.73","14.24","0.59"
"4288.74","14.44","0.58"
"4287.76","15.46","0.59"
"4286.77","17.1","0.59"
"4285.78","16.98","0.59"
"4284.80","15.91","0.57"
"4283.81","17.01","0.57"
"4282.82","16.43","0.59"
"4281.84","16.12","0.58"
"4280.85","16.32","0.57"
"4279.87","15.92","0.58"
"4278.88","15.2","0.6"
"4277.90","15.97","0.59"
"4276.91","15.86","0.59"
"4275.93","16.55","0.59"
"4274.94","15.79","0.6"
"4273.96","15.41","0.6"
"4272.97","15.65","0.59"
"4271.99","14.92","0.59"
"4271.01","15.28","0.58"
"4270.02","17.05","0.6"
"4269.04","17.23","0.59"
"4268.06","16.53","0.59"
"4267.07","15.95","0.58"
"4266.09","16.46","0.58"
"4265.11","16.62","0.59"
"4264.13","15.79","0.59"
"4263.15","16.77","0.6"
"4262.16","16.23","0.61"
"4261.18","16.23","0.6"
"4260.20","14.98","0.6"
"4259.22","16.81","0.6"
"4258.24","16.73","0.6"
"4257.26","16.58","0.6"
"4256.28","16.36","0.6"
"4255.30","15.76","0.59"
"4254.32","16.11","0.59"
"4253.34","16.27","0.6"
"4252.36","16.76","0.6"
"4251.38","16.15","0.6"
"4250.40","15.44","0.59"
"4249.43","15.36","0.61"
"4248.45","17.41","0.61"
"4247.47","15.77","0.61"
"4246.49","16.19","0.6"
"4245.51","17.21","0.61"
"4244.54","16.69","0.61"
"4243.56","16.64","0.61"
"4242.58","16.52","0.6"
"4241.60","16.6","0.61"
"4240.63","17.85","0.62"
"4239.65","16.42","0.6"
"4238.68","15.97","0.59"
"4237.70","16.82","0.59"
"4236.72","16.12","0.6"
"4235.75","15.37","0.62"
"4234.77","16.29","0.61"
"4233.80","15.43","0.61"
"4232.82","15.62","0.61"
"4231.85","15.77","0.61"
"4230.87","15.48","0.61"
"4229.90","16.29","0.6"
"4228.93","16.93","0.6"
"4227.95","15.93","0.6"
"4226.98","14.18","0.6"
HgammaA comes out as 3.7 AA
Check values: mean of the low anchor 15.6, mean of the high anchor 16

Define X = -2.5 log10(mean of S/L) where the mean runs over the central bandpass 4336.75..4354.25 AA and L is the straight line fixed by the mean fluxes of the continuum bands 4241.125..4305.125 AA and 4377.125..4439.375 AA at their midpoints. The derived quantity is 0.230 mag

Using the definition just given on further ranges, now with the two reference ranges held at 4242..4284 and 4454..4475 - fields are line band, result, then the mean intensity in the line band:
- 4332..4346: 0.28 mag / 12.3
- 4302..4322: 0.04 mag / 15.4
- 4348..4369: 0.00 mag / 15.8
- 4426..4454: -0.01 mag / 15.6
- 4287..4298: 0.02 mag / 15.8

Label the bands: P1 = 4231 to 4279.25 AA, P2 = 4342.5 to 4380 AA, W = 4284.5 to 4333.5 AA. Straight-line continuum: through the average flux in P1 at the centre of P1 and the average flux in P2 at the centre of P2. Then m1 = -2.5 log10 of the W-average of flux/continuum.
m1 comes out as 0.03 mag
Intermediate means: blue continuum 16.2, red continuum 15.6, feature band 15.5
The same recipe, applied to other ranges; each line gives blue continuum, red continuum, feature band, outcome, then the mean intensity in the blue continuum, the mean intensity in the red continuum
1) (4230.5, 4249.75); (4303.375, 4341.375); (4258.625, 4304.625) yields -0.04 mag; 16.3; 14.6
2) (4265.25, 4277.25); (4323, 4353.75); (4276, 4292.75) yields -0.02 mag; 16.1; 13.8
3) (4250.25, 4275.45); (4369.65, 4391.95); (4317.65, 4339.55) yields 0.10 mag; 16.2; 16.2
